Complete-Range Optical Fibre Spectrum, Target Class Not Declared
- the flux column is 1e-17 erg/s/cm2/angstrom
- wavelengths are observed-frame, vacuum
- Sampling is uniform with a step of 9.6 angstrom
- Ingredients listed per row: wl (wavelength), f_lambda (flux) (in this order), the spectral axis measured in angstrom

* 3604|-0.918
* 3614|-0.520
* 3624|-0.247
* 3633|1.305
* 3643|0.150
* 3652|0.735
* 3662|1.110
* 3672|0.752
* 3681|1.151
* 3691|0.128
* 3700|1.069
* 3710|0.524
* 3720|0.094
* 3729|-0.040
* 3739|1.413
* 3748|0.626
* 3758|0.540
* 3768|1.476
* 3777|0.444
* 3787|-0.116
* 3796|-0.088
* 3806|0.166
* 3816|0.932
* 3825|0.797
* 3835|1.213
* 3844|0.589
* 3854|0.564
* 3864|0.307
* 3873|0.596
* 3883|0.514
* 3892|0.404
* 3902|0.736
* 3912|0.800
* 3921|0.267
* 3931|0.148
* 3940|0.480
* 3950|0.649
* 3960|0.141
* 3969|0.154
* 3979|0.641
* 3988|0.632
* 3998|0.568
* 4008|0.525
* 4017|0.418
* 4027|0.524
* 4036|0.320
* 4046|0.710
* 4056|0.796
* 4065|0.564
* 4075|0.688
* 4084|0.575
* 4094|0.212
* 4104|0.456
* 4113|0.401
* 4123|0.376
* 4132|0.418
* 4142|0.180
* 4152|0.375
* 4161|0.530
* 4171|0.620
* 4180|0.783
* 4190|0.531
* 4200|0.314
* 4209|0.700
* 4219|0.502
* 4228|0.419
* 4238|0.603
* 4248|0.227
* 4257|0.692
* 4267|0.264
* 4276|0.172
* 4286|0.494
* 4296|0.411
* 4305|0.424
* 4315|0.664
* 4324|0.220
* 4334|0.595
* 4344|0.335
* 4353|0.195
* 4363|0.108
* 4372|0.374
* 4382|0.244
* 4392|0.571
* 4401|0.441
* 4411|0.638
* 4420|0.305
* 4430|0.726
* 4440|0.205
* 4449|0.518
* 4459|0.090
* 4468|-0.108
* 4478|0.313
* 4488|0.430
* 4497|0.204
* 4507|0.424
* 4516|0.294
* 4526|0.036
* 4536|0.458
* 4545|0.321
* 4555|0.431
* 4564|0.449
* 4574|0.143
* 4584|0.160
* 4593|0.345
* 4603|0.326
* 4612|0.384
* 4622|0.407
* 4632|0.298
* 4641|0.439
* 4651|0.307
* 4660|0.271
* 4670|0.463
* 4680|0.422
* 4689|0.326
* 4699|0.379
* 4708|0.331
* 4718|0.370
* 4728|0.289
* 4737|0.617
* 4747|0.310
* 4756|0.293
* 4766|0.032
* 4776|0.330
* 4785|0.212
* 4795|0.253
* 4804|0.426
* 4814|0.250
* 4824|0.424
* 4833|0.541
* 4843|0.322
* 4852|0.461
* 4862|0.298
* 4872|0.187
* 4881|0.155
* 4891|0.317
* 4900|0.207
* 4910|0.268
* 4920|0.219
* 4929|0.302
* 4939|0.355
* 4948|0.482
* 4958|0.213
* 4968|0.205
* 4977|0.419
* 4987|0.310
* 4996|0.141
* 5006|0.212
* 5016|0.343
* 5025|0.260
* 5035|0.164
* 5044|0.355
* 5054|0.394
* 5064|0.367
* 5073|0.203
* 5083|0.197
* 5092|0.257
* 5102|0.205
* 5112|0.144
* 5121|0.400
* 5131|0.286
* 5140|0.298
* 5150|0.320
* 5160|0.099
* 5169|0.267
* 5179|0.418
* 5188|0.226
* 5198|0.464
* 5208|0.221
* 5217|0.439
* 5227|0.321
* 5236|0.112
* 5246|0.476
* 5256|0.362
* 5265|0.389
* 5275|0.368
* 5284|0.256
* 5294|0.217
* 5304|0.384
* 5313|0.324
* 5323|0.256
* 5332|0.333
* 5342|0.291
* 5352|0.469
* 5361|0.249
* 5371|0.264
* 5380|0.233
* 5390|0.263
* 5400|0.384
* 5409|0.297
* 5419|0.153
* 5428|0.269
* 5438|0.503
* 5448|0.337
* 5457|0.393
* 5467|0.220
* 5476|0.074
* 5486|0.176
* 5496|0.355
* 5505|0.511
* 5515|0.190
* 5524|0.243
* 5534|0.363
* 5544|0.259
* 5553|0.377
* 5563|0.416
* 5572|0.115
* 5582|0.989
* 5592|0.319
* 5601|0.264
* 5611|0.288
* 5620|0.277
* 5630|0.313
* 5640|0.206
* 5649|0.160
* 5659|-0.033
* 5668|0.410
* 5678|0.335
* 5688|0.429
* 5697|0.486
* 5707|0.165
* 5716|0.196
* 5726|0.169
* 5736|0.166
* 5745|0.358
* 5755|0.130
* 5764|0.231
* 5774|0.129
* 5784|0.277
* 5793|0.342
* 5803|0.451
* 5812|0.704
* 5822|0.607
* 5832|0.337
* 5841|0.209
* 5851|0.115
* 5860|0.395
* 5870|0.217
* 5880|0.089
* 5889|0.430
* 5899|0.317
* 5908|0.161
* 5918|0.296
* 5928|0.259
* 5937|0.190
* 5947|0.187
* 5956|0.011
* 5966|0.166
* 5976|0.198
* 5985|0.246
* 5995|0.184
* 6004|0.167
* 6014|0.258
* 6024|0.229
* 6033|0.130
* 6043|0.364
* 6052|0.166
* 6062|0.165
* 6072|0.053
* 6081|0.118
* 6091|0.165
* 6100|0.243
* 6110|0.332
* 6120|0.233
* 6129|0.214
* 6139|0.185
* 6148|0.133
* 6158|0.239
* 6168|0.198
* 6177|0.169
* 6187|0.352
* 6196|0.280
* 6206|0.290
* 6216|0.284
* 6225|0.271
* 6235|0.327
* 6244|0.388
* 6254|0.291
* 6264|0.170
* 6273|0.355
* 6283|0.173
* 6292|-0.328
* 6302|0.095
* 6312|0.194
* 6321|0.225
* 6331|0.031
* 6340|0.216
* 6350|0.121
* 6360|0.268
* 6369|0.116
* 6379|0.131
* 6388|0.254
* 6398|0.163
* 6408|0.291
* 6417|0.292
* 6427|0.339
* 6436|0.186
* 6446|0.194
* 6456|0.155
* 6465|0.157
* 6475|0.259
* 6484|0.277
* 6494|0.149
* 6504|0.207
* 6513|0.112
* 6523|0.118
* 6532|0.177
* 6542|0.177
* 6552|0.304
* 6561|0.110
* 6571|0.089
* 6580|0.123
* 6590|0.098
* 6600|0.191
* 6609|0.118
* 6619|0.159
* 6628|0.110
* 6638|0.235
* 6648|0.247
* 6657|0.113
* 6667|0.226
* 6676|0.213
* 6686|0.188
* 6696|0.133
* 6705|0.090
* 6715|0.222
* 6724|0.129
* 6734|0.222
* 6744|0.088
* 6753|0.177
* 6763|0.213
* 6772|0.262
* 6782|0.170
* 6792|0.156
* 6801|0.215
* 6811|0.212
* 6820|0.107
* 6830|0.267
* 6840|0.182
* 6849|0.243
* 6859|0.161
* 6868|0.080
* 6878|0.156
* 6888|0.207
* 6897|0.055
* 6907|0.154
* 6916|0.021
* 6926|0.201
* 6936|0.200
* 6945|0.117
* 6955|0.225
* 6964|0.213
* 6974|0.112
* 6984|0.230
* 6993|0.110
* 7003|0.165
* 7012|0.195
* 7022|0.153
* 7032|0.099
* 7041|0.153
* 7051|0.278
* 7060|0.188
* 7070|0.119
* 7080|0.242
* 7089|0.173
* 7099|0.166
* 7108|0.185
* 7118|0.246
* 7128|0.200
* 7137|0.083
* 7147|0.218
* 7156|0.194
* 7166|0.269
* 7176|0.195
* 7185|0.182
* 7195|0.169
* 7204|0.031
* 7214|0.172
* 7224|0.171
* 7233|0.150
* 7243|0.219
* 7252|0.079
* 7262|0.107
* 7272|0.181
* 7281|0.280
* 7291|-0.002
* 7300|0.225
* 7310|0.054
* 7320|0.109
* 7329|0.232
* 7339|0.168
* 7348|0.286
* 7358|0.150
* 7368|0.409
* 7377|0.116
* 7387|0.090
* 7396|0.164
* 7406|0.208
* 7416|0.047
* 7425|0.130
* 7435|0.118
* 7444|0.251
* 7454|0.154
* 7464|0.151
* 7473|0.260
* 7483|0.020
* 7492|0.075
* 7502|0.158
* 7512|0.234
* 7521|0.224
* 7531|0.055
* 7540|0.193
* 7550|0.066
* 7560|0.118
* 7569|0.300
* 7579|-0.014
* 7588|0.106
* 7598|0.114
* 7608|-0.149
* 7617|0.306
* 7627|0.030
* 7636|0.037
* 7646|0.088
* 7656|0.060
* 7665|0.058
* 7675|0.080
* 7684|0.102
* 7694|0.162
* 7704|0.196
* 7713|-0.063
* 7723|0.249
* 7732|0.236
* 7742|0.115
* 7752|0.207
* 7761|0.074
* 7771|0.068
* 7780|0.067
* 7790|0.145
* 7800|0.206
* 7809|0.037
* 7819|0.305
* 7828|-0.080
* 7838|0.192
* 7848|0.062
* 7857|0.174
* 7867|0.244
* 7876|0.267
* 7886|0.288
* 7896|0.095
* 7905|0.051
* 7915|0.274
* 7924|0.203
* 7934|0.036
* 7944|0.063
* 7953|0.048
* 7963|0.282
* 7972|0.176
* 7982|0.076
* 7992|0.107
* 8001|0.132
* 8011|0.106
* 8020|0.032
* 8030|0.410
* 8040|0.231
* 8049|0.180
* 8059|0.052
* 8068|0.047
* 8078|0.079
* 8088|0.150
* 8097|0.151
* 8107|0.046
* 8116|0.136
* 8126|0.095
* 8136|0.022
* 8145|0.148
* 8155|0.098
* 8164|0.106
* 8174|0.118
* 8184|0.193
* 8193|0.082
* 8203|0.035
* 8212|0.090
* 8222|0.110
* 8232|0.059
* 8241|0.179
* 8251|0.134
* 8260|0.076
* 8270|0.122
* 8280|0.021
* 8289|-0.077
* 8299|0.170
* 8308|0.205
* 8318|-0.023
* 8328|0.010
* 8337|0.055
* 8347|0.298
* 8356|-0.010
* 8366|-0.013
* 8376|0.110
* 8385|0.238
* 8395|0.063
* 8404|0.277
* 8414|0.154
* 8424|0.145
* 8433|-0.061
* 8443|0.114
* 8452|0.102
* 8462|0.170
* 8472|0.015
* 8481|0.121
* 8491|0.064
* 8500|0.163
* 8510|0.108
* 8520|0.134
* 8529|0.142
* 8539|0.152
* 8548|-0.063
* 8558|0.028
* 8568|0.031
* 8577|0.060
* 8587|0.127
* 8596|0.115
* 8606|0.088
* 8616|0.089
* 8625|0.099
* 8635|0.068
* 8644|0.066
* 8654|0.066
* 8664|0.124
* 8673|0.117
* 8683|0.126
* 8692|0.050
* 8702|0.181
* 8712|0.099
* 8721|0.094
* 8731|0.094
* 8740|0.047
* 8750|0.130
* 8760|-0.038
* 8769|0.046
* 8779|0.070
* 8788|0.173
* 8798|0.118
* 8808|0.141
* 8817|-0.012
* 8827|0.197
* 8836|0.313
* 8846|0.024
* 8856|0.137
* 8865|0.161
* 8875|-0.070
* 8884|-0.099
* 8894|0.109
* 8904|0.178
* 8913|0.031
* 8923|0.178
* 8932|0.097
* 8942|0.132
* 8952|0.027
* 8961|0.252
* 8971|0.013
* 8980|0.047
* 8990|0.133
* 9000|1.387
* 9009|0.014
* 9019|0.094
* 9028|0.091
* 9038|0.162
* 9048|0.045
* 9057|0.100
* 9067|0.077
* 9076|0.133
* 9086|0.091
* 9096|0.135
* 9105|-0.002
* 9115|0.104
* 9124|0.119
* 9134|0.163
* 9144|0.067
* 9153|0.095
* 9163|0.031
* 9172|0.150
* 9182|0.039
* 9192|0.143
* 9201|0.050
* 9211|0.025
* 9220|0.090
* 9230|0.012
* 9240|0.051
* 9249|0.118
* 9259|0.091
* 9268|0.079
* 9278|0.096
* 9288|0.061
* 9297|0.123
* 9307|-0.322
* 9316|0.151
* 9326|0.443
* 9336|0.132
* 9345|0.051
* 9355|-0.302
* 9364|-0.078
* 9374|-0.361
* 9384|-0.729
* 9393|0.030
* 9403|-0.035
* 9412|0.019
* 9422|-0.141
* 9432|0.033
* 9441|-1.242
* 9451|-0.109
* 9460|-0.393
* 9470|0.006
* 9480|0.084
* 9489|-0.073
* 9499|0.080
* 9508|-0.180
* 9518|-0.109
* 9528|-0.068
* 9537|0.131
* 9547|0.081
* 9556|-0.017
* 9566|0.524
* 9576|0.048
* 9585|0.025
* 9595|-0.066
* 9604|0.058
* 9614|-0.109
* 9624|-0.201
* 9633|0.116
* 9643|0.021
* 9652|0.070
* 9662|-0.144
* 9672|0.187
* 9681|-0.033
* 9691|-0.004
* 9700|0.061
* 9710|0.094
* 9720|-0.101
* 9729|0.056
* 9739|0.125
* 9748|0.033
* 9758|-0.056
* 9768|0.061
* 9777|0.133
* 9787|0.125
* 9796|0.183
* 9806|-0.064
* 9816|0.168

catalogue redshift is 0.378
